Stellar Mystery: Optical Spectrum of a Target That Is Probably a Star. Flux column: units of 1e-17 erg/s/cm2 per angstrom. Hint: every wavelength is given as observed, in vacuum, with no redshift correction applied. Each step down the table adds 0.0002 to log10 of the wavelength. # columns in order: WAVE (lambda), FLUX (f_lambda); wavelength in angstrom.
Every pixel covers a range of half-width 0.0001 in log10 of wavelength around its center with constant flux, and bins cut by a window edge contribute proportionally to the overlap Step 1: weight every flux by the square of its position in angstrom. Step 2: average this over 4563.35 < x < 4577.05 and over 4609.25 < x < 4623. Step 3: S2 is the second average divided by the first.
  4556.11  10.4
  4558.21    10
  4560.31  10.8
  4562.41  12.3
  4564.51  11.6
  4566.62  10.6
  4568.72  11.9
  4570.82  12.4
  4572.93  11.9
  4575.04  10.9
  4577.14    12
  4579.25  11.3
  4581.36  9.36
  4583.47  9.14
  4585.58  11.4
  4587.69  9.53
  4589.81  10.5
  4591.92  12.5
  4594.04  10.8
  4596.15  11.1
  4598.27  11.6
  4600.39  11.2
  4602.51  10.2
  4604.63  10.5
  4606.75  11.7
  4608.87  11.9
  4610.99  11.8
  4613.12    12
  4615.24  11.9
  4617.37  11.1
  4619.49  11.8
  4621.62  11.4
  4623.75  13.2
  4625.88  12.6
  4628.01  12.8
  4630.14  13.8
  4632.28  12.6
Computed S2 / 1.0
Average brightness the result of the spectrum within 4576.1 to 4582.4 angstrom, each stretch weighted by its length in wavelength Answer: 10.9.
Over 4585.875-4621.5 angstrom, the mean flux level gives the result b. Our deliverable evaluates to 11.3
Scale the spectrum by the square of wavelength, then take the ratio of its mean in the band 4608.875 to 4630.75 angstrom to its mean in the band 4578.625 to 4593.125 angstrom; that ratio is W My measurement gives 1.18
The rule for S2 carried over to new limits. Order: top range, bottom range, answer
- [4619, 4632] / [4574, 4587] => 1.21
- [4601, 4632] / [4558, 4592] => 1.10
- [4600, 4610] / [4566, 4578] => 0.97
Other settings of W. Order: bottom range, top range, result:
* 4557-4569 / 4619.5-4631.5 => 1.17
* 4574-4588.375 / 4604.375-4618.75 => 1.12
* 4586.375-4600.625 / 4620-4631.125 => 1.17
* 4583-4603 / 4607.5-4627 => 1.11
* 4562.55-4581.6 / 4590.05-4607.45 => 0.99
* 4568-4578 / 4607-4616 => 1.02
